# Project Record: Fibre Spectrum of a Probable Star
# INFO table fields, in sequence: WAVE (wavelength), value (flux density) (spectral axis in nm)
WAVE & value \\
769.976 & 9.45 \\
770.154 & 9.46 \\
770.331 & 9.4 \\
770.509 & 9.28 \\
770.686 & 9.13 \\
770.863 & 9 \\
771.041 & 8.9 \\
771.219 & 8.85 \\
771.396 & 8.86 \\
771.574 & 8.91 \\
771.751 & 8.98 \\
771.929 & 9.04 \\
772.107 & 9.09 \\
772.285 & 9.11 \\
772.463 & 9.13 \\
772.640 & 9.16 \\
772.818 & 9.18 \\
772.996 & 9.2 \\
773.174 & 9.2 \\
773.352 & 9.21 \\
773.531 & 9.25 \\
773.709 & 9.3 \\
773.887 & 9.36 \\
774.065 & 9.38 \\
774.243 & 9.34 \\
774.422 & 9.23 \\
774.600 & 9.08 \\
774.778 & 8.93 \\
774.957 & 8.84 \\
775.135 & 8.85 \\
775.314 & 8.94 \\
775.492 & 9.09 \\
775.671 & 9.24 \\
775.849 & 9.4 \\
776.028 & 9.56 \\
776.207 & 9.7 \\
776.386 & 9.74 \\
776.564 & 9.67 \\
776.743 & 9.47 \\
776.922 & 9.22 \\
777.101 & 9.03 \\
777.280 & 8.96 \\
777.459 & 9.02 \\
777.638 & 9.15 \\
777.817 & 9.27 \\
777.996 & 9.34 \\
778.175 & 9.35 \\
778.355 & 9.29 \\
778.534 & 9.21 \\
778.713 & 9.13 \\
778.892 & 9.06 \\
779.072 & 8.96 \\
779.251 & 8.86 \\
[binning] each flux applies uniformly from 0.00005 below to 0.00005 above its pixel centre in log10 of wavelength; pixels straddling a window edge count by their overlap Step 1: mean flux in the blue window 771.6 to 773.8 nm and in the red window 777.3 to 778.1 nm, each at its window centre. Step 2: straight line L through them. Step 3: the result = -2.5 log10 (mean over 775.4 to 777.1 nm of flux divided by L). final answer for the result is -0.03 mag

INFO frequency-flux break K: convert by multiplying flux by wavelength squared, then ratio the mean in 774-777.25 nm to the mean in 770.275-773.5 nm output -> 1.03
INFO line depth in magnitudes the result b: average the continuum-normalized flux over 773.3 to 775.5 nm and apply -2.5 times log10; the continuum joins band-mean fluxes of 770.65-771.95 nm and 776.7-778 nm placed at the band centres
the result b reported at -0.010 mag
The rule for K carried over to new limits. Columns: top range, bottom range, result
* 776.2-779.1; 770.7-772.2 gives 1.05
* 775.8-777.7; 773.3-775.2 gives 1.03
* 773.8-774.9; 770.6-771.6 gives 1.04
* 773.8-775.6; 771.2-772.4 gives 1.02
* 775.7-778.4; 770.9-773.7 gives 1.04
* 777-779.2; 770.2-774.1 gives 1.02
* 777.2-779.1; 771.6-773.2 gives 1.02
